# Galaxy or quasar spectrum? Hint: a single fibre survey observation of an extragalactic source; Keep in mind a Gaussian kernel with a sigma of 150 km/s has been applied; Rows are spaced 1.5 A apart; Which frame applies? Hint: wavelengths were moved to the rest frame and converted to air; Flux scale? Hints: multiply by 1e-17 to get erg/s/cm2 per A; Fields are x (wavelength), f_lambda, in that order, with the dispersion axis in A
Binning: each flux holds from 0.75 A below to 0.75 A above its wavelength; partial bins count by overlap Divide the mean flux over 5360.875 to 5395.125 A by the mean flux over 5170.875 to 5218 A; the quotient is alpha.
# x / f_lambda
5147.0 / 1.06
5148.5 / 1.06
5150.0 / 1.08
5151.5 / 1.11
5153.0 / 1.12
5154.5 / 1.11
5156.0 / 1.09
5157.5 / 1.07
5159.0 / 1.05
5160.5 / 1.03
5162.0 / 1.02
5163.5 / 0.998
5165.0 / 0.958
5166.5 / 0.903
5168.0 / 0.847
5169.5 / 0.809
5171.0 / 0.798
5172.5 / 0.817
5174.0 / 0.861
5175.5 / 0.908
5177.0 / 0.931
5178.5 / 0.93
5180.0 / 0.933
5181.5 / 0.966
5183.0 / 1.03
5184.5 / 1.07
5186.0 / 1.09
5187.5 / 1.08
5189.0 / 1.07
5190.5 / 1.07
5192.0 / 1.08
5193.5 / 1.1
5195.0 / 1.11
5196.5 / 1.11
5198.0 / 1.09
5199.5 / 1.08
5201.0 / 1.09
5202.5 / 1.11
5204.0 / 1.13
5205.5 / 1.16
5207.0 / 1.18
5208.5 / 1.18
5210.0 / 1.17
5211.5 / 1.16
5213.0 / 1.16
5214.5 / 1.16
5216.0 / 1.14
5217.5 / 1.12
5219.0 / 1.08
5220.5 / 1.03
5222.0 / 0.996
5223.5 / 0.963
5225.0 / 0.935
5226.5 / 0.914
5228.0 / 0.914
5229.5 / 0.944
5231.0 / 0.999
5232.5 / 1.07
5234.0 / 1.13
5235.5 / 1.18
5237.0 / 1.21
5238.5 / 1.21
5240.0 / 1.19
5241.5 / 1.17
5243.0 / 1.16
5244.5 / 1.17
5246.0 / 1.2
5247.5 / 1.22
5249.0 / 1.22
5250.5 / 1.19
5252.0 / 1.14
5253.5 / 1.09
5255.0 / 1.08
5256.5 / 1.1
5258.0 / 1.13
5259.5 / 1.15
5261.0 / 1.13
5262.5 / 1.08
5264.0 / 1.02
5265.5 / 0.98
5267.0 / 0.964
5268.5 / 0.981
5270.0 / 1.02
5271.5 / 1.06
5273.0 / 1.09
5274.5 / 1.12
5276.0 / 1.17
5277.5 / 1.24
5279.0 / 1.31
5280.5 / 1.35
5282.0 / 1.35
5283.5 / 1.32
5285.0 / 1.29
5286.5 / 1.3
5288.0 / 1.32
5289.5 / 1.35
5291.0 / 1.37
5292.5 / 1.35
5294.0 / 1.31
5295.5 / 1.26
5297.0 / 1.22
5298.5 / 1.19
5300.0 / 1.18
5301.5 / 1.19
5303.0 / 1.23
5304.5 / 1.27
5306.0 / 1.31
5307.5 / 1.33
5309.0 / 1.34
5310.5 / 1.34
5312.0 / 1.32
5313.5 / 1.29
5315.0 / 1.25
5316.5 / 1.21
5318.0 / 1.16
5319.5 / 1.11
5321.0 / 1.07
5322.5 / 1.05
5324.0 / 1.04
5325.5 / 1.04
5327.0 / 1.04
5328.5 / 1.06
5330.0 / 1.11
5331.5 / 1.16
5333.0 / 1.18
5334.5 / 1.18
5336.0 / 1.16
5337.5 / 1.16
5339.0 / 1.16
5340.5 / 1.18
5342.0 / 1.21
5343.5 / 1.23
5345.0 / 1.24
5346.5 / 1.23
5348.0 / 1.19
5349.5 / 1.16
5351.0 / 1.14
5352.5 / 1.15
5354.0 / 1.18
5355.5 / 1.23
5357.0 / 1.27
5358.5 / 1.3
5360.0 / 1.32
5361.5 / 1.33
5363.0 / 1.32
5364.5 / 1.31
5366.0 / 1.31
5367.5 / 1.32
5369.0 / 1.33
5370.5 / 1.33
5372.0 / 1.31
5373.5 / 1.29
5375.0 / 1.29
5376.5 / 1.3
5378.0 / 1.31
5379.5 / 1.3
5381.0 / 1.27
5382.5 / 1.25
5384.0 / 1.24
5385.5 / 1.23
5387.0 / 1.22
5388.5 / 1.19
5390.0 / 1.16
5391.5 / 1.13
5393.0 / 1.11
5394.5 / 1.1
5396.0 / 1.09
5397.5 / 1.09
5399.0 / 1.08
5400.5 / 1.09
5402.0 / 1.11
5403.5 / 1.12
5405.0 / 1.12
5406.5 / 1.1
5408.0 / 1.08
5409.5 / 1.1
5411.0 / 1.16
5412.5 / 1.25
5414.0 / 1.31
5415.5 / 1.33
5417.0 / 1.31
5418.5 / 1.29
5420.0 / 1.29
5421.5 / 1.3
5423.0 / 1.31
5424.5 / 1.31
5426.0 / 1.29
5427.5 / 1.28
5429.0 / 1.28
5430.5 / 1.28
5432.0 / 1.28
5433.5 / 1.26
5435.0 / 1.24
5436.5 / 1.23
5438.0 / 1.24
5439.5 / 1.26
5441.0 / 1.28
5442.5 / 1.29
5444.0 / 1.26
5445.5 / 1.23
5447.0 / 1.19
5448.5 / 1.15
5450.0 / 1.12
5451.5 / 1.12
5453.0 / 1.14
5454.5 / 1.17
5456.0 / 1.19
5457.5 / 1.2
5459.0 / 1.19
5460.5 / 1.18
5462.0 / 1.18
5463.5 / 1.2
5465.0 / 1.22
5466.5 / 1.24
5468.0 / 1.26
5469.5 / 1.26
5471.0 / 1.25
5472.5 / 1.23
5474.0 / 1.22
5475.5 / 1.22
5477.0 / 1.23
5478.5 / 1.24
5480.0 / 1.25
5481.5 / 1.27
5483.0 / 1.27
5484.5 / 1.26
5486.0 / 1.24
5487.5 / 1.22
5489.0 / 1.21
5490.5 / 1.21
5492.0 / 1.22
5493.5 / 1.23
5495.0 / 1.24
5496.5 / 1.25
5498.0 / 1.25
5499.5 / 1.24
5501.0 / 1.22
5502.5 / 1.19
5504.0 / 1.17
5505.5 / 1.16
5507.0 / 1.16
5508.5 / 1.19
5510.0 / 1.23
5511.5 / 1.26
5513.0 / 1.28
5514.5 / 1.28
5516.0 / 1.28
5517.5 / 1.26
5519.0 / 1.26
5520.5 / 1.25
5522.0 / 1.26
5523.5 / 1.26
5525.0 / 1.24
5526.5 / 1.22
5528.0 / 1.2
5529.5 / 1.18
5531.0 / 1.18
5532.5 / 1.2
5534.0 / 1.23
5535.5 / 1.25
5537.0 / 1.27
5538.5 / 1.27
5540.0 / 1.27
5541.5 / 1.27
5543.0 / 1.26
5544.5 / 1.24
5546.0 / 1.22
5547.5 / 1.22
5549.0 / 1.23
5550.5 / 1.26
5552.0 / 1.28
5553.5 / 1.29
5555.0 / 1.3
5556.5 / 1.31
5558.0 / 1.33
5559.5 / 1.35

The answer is 1.2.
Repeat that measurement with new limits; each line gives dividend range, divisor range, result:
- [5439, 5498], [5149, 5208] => 1.19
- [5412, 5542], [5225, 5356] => 1.06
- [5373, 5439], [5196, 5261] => 1.10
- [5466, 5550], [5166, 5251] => 1.16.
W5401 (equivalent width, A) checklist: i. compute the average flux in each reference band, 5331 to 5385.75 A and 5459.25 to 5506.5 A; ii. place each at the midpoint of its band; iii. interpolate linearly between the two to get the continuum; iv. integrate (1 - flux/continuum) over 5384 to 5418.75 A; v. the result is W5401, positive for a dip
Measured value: 2.1 A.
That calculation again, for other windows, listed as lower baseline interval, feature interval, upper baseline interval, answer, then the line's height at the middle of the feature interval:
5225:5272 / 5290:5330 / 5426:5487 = -2.75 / 1.13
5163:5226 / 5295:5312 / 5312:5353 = -1.98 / 1.13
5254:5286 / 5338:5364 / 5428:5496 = -1.09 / 1.18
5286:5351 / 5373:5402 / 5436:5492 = 0.48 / 1.21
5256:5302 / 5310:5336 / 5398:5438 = 1.06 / 1.2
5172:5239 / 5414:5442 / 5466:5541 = -2.16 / 1.19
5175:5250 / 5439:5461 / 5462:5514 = 0.21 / 1.21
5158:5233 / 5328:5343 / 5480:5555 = -0.54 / 1.12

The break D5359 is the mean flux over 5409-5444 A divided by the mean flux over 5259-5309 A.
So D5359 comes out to 1.05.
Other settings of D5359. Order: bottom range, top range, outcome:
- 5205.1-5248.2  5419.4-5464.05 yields 1.11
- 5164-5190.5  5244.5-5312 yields 1.27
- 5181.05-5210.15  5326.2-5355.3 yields 1.06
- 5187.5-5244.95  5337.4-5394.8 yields 1.13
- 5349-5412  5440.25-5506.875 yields 1.00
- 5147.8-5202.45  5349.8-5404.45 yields 1.21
